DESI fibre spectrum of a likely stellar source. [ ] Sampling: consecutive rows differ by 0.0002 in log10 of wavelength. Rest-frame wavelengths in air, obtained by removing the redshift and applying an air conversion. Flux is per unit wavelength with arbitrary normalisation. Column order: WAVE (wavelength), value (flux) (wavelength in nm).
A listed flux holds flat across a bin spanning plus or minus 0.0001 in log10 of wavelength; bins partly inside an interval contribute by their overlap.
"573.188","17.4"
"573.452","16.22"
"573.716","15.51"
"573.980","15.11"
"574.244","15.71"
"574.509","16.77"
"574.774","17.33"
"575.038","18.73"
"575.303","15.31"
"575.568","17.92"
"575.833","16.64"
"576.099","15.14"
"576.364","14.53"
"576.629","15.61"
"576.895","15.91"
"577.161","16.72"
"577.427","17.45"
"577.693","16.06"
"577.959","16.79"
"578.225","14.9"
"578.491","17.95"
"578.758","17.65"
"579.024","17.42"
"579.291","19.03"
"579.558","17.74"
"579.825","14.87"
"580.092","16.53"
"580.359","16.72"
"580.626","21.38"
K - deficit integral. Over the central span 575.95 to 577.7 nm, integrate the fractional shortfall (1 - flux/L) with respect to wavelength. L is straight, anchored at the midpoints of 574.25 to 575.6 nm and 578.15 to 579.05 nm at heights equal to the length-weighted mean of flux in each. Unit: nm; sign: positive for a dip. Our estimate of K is 0.12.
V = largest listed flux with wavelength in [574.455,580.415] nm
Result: 19.03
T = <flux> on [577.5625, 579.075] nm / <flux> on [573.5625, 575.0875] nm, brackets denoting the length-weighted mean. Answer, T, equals 1.02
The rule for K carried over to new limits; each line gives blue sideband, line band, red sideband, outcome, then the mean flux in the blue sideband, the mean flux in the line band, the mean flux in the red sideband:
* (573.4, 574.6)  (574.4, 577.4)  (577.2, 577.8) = -0.02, 15.8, 16.5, 16.8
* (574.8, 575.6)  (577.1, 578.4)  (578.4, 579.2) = 0.09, 17.3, 16.4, 17.7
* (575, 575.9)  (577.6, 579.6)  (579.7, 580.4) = -0.11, 17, 17.2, 16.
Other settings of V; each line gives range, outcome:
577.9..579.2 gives 17.95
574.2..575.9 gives 18.73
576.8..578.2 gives 17.45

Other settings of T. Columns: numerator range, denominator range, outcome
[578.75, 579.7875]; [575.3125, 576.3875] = 1.10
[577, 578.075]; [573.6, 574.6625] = 1.06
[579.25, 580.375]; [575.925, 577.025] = 1.10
